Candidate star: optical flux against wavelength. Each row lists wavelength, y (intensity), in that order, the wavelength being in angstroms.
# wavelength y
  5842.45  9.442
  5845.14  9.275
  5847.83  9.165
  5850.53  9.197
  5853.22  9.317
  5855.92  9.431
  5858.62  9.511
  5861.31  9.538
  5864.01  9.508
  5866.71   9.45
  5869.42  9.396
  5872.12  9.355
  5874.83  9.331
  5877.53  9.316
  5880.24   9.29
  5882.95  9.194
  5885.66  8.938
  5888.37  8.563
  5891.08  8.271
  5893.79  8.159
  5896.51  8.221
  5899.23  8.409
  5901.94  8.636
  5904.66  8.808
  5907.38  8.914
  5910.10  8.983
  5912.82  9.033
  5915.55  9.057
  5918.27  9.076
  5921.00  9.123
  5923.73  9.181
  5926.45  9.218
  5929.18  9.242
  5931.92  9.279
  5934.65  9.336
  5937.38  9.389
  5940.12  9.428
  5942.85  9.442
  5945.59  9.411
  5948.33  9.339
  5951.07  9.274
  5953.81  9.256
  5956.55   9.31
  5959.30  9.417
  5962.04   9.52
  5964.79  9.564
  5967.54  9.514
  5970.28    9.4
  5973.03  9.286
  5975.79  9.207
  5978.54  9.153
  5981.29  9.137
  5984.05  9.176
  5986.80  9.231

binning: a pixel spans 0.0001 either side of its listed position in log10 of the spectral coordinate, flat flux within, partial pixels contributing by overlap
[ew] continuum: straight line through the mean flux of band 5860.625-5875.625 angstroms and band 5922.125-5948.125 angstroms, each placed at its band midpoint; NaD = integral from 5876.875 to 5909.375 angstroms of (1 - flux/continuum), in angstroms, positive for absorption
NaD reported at 2.3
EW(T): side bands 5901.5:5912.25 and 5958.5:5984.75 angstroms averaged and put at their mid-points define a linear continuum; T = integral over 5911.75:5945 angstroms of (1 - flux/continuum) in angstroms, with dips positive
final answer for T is -0.79 angstroms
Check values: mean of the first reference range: 8.87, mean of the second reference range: 9.34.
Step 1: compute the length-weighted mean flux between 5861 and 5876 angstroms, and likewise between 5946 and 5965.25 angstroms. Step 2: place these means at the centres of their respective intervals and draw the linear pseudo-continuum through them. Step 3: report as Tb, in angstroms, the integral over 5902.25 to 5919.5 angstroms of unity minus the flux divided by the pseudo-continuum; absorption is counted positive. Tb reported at 0.8 angstroms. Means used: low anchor 9.42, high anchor 9.37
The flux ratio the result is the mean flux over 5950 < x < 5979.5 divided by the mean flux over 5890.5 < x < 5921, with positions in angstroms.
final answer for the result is 1.1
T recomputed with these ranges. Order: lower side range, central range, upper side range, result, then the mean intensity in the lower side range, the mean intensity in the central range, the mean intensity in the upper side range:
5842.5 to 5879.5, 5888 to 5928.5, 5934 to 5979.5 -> 2.5 angstroms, 9.37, 8.79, 9.37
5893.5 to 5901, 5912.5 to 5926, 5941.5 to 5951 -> -0.5 angstroms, 8.3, 9.11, 9.38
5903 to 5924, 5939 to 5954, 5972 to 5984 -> -0.4 angstroms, 9.01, 9.37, 9.19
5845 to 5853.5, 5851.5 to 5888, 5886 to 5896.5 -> -2.2 angstroms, 9.22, 9.33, 8.38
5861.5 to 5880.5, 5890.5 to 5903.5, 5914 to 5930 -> 1.3 angstroms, 9.39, 8.35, 9.15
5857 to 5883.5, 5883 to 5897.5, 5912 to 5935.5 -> 1.3 angstroms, 9.39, 8.51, 9.17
